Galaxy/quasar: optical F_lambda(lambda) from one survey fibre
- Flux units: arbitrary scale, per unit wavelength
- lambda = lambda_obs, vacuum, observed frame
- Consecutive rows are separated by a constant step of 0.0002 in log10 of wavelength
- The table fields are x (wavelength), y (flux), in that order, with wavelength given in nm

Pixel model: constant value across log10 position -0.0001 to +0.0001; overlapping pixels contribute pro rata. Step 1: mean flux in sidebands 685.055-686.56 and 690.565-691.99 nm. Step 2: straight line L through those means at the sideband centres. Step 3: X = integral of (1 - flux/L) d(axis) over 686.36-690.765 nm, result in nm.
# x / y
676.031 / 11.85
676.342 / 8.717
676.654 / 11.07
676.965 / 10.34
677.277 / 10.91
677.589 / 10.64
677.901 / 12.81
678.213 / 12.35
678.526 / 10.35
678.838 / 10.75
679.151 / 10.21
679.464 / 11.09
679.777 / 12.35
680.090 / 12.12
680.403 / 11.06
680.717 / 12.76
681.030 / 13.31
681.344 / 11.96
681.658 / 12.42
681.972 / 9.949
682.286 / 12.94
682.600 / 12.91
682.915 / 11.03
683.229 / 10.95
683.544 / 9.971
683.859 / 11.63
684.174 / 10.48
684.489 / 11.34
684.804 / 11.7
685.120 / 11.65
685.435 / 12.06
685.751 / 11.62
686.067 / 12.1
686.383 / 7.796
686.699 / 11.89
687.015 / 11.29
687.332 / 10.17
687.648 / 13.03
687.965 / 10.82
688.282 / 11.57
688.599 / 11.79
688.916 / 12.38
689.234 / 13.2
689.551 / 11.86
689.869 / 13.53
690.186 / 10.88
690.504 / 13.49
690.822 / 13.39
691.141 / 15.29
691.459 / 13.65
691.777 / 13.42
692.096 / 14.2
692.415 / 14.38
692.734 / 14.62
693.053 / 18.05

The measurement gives 0.22 nm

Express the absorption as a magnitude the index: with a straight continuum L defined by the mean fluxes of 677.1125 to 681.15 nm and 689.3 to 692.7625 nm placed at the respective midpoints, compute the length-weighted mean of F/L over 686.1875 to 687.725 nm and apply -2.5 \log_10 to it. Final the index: 0.191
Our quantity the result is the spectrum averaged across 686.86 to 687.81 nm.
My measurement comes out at 11.5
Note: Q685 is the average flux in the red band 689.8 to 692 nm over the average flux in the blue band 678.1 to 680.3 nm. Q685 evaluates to 1.2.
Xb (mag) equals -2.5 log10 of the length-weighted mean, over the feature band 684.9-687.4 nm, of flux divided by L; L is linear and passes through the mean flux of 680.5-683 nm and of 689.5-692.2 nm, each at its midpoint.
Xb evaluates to 0.15 mag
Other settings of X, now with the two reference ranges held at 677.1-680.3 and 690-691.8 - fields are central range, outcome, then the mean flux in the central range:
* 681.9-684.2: 0.14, 11.3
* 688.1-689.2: 0.08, 12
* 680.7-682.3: -0.04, 12.1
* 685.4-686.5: 0.15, 10.9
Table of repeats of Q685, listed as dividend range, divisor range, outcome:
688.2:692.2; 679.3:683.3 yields 1.09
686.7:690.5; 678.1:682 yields 1.03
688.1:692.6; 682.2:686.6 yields 1.16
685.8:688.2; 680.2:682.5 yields 0.92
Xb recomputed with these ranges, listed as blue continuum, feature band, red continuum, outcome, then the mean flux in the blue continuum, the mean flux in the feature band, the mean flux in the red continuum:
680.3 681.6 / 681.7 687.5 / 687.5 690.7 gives 0.10 mag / 12.3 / 11.2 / 12.3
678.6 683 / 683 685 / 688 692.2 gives 0.11 mag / 11.8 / 11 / 12.9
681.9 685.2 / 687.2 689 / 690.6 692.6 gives 0.11 mag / 11.3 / 11.6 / 14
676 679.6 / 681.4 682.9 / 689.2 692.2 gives -0.02 mag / 10.9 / 11.9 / 13.3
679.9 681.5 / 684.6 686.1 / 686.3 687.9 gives -0.04 mag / 12.2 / 11.8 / 11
